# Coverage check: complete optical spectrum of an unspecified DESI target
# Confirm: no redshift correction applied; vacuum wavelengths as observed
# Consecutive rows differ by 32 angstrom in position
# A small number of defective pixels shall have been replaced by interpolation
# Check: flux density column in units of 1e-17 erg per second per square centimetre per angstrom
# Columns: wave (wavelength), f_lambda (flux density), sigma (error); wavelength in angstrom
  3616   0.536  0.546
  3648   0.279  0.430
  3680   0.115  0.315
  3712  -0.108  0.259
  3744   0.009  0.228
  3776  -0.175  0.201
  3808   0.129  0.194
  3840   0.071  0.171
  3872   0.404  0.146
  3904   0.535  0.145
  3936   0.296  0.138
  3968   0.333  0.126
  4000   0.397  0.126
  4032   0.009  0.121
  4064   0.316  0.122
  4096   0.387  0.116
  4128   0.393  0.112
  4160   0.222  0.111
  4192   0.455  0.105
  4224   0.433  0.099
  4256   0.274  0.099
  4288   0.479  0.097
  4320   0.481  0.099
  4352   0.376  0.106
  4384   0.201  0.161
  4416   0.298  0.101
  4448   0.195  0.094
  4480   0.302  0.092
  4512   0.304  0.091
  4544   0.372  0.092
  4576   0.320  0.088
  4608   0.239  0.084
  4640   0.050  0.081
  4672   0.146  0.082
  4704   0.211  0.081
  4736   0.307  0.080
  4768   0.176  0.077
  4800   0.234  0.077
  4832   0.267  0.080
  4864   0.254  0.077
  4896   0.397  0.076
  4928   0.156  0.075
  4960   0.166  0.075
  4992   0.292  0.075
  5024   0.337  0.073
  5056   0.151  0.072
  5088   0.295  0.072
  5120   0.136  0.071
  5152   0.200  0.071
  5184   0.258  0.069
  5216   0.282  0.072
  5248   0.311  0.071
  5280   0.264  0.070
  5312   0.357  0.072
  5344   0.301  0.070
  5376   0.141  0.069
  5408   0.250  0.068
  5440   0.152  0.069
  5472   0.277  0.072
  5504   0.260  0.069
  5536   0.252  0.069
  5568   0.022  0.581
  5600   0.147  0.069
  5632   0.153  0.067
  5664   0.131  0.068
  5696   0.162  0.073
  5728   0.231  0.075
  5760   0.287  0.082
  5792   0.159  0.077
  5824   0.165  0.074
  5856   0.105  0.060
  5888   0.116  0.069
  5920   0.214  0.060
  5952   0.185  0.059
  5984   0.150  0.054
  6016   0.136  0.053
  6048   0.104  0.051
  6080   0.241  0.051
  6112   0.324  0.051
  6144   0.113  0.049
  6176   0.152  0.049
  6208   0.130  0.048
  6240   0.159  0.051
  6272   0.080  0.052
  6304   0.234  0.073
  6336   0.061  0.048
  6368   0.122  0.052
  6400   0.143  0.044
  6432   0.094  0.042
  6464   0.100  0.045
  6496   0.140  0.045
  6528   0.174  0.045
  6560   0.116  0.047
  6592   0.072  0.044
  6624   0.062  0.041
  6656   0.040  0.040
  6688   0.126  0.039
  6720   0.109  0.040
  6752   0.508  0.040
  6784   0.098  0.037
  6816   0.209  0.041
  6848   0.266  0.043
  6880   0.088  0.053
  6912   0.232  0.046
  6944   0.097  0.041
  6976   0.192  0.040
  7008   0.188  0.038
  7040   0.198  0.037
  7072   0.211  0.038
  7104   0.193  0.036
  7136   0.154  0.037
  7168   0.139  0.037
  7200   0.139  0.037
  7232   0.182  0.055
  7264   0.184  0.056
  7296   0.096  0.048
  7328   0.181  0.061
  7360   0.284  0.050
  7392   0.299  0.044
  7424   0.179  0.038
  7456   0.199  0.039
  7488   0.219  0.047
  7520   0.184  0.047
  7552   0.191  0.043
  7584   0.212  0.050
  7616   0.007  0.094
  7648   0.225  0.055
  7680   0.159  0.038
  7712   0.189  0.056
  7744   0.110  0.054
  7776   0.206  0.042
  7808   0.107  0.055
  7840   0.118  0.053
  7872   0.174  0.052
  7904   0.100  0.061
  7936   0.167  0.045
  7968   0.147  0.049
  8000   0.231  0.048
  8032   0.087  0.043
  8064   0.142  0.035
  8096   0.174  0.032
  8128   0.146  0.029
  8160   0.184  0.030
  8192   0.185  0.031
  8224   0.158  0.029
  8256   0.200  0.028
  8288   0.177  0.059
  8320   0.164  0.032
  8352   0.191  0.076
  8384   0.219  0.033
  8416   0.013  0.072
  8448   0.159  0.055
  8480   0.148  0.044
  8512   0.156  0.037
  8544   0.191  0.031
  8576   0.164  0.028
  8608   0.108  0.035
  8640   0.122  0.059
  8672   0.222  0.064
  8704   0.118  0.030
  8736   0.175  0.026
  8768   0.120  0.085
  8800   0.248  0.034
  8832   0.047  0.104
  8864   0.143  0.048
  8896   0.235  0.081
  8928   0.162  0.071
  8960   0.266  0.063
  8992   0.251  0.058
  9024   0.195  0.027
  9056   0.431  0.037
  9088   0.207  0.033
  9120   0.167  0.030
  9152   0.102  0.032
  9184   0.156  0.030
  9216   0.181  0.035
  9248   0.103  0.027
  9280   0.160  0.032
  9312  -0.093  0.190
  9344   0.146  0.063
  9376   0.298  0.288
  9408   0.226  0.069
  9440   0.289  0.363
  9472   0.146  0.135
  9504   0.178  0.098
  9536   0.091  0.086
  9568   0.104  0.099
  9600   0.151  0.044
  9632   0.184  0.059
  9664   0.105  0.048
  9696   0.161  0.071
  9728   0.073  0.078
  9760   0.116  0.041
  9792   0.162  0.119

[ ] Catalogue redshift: 0.81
